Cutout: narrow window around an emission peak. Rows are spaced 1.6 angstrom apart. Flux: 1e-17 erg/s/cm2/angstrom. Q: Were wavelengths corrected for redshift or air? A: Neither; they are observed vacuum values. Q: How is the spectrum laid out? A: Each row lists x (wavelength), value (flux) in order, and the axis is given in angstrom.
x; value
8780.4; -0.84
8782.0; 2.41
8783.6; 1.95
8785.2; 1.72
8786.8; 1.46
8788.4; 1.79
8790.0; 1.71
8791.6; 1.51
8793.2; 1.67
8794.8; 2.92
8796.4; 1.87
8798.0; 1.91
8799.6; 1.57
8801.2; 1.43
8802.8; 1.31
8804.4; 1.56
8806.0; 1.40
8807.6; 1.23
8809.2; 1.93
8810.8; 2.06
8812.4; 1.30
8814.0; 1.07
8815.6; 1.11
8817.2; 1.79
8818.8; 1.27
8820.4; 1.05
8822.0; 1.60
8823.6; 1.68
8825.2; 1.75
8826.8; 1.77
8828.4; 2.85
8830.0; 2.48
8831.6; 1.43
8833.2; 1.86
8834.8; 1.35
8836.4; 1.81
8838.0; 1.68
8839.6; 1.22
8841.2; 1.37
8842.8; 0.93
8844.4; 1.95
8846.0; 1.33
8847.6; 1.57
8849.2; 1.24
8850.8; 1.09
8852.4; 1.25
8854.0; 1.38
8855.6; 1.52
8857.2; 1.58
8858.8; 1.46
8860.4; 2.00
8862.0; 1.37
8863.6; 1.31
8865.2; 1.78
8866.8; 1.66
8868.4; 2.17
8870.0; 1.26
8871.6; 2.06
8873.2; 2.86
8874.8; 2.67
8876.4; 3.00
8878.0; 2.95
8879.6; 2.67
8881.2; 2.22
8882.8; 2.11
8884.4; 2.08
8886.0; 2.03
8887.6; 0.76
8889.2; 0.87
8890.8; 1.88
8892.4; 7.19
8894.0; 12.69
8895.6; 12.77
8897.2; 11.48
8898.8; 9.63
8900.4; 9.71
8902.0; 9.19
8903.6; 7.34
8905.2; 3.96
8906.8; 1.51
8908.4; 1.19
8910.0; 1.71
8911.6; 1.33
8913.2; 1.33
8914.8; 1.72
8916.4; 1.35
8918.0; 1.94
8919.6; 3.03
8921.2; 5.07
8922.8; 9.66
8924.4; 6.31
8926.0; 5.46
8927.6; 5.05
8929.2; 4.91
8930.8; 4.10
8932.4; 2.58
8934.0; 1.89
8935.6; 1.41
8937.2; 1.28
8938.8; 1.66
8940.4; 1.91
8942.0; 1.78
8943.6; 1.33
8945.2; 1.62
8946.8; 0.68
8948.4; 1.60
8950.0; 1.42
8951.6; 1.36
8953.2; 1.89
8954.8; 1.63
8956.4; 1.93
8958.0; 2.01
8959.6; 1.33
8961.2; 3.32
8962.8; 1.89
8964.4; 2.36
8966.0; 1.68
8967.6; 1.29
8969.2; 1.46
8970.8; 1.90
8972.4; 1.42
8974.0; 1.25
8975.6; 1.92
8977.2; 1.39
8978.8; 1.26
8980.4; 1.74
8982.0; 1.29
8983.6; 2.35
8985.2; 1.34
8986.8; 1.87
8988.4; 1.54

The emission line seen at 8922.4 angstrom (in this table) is [N II]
